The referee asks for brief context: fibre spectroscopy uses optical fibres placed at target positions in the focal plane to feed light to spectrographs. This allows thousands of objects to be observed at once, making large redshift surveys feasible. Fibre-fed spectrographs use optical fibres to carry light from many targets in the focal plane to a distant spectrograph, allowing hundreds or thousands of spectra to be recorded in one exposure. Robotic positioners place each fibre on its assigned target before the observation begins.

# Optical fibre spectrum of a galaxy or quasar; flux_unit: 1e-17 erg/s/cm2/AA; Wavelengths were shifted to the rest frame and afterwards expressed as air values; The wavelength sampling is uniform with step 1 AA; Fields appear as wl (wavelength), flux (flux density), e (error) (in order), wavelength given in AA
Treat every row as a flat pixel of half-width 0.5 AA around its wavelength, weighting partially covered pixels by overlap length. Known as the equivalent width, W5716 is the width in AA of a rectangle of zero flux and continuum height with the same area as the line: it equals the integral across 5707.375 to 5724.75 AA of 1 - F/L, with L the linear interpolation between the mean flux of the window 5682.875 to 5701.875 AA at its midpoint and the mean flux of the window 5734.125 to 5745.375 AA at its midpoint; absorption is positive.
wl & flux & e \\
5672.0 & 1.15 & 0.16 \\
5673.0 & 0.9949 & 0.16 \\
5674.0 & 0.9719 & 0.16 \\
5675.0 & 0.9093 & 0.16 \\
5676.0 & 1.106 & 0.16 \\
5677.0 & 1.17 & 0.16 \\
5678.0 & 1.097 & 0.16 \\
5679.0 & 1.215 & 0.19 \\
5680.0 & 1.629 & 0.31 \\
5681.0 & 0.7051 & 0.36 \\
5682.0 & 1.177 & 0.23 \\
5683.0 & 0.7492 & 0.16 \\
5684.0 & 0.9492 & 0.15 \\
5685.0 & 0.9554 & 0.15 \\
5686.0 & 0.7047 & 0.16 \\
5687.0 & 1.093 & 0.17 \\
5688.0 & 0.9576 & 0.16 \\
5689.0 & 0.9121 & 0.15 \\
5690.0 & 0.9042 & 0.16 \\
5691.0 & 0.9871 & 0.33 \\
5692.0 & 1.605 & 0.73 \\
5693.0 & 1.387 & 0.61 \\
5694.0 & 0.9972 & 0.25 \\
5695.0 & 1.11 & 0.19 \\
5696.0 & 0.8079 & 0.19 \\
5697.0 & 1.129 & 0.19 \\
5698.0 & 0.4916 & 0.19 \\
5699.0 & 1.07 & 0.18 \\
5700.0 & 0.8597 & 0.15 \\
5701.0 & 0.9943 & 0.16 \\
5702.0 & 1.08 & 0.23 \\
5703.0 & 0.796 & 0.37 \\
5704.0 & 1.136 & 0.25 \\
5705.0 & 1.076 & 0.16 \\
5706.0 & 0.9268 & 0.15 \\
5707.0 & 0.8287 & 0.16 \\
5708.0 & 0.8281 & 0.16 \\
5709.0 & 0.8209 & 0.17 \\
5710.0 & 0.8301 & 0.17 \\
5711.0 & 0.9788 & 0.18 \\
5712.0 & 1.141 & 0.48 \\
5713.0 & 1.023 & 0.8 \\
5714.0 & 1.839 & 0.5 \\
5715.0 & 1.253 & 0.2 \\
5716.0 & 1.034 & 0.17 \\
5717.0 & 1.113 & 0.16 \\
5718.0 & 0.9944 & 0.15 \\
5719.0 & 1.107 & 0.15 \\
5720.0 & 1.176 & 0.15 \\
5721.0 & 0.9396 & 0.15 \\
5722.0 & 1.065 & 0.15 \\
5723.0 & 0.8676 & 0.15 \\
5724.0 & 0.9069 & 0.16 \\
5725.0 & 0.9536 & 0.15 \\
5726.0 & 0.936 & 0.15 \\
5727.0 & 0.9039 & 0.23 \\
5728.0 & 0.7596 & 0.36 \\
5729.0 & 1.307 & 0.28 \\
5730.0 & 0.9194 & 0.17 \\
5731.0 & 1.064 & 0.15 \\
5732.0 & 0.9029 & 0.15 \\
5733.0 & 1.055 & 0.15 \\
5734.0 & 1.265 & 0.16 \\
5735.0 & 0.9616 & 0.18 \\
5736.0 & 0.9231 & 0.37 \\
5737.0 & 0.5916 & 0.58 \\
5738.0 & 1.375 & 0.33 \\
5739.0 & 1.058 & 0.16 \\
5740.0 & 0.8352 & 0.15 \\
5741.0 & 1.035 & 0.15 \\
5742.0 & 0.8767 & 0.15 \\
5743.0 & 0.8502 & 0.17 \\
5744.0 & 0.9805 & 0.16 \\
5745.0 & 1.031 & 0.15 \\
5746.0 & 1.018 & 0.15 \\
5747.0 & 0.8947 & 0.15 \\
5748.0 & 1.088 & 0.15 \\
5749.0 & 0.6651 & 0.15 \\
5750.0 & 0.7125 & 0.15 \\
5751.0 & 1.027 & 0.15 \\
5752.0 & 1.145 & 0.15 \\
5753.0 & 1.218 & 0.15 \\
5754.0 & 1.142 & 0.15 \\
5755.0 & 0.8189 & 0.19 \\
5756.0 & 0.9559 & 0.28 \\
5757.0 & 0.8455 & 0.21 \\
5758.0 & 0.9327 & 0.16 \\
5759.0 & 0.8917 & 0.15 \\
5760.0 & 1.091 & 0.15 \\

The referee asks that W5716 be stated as -1.31 AA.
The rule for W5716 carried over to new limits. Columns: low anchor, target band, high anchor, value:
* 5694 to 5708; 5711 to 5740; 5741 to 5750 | -3.6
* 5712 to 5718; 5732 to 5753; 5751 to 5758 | 2.0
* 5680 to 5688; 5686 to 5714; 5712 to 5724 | 0.8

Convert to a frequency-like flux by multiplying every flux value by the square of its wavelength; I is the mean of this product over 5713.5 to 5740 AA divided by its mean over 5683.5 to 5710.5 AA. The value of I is 1.09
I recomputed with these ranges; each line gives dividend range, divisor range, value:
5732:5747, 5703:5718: 0.95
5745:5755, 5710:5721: 0.87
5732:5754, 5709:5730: 0.95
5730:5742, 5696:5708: 1.08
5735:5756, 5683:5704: 0.99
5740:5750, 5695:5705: 0.99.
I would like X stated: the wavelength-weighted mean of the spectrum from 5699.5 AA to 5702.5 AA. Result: 0.978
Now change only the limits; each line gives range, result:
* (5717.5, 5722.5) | 1.06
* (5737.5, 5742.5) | 1.04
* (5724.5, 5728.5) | 0.888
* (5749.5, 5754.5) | 1.05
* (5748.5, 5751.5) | 0.802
